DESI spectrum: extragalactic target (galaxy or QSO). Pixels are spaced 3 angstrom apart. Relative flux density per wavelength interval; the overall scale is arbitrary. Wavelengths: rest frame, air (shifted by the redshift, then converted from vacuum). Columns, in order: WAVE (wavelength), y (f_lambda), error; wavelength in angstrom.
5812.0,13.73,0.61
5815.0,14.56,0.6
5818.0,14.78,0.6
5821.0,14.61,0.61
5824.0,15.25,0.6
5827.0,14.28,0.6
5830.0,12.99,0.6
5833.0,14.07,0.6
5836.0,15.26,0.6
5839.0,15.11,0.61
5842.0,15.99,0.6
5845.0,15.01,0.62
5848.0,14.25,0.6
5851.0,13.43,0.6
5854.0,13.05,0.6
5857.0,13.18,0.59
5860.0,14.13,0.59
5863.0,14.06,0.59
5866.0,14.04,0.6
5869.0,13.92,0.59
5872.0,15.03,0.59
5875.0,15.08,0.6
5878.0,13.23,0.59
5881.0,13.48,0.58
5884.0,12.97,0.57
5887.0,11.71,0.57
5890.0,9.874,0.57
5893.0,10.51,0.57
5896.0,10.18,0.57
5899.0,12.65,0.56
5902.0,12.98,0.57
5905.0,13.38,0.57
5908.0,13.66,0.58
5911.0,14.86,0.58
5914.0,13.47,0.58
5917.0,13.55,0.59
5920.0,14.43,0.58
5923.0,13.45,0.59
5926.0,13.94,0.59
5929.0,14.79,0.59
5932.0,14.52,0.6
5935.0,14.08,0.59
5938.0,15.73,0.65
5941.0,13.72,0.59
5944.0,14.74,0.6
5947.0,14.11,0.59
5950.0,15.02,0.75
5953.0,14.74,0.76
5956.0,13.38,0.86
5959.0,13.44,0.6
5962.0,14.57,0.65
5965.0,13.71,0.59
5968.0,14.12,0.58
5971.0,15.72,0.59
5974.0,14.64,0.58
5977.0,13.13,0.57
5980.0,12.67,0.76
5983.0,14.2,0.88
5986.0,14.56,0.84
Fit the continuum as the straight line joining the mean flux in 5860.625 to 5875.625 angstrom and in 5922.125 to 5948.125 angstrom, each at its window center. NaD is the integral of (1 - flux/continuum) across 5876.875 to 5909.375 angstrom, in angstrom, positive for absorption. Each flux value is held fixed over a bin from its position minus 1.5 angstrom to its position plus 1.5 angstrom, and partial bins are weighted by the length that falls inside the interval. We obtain 4.9 angstrom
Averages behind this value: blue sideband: 14.4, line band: 12.2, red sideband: 14.4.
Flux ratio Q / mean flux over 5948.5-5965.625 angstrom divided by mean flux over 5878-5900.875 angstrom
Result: 1.2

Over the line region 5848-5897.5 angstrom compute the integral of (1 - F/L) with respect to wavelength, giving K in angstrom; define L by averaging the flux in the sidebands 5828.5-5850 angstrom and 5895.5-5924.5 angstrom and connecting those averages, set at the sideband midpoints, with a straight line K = 3.6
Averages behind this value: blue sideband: 14.6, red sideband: 13.4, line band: 13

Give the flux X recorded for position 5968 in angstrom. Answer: 14.12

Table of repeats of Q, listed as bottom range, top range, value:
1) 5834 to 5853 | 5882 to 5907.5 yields 0.80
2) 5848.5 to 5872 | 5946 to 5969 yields 1.02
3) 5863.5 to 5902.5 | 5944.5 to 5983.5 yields 1.11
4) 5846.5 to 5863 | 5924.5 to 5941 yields 1.06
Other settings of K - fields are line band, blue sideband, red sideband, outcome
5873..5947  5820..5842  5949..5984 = 4.7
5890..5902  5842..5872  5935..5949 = 2.6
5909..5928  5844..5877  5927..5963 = 0.4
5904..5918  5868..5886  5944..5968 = 0.2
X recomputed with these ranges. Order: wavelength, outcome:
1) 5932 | 14.52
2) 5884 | 12.97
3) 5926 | 13.94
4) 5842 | 15.99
